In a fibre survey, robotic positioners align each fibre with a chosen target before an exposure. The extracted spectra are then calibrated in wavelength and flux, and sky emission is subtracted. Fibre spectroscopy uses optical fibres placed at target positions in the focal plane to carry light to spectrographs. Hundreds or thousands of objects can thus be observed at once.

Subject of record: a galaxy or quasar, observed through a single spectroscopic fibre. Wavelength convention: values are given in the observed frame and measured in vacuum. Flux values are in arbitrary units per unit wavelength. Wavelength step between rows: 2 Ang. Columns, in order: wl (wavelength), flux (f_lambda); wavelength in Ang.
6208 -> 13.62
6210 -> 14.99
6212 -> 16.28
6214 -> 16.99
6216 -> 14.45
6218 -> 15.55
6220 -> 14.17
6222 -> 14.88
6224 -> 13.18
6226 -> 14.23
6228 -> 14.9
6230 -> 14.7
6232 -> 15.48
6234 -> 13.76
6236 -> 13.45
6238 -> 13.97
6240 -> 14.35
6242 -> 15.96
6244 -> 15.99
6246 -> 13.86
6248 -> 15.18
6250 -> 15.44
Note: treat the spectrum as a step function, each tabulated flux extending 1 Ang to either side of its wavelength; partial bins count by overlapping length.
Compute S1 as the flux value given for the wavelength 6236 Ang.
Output 13.45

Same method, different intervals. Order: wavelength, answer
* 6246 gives 13.86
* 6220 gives 14.17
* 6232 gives 15.48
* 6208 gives 13.62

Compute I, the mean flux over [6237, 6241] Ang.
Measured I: 14.2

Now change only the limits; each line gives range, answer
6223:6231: 14.3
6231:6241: 14.2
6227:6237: 14.5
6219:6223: 14.5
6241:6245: 16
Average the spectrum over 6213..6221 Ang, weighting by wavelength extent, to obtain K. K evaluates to 15.3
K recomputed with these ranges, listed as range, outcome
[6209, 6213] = 15.6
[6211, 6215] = 16.6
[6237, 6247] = 14.8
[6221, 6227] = 14.1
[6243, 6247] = 14.9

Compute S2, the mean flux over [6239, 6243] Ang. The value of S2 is 15.2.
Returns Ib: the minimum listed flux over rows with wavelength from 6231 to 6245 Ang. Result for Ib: 13.45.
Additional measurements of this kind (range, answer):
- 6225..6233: 14.23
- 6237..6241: 13.97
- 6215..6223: 14.17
